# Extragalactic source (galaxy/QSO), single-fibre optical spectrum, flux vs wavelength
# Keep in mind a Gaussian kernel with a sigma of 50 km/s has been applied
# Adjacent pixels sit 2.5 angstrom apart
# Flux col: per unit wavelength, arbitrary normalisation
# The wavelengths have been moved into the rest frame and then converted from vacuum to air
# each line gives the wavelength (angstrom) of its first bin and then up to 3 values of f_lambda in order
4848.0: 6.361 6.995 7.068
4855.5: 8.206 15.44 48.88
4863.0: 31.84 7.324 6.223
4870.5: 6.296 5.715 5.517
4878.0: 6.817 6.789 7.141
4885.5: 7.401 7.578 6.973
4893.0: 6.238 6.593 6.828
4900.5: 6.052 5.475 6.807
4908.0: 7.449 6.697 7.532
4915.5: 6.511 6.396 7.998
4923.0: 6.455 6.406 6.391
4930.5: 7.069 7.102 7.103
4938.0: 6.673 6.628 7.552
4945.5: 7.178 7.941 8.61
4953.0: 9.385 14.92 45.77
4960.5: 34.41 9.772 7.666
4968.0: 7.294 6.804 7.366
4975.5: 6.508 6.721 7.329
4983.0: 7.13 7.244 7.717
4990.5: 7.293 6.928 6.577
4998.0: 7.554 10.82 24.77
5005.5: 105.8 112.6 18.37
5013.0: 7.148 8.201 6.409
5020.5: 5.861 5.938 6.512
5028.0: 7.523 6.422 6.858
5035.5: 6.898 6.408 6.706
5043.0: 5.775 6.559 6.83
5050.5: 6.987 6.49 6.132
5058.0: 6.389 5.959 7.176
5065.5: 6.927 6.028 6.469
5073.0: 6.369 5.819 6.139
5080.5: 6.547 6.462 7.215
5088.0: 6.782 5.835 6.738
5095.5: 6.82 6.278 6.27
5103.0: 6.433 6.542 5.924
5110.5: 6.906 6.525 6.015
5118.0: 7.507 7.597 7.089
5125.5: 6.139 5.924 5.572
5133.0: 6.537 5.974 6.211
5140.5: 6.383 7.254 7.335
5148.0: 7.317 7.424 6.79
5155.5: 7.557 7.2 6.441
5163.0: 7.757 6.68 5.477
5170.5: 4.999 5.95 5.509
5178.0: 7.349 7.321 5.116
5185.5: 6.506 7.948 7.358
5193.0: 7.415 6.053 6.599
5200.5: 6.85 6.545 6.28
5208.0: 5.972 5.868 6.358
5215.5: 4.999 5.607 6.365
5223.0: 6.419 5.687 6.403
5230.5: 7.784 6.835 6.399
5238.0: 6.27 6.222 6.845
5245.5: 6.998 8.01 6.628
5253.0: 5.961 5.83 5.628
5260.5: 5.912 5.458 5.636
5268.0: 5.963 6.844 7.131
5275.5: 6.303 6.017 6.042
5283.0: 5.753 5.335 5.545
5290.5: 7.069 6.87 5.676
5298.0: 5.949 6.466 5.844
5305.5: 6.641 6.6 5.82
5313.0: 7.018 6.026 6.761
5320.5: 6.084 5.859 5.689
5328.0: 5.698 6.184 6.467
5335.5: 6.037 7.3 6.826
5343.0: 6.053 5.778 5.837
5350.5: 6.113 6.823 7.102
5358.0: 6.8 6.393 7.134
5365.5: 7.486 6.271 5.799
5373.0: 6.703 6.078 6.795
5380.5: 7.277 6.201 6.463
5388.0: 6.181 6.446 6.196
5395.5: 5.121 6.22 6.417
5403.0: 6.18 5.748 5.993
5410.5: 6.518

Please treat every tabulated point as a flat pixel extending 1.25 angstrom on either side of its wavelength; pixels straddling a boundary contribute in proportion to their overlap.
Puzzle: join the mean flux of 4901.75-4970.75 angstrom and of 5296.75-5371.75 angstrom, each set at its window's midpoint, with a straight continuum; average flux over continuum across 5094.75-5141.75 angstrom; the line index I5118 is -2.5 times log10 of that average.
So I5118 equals 0.27 mag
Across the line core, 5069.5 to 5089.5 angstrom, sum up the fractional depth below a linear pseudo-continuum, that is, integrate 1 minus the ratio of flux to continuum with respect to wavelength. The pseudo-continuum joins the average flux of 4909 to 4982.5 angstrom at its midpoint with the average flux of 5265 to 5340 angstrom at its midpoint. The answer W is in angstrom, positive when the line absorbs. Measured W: 4.7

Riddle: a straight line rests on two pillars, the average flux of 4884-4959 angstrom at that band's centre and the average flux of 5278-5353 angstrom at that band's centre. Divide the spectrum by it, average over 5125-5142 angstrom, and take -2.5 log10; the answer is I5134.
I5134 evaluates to 0.18 mag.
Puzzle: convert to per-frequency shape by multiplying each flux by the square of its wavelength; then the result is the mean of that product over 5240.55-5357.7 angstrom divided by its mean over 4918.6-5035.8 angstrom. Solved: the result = 0.5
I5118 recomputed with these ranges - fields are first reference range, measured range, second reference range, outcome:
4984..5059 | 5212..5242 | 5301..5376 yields 0.426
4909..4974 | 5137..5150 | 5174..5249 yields 0.074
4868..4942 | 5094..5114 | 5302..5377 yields 0.015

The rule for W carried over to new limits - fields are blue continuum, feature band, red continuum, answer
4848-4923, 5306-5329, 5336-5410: 1.85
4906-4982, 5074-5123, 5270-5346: 9.90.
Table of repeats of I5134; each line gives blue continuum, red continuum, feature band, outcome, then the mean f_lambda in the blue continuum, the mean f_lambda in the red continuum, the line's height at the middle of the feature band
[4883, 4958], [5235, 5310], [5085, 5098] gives 0.08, 7.95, 6.26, 7.13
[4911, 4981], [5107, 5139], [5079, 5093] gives 0.10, 9.9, 6.46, 7.18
